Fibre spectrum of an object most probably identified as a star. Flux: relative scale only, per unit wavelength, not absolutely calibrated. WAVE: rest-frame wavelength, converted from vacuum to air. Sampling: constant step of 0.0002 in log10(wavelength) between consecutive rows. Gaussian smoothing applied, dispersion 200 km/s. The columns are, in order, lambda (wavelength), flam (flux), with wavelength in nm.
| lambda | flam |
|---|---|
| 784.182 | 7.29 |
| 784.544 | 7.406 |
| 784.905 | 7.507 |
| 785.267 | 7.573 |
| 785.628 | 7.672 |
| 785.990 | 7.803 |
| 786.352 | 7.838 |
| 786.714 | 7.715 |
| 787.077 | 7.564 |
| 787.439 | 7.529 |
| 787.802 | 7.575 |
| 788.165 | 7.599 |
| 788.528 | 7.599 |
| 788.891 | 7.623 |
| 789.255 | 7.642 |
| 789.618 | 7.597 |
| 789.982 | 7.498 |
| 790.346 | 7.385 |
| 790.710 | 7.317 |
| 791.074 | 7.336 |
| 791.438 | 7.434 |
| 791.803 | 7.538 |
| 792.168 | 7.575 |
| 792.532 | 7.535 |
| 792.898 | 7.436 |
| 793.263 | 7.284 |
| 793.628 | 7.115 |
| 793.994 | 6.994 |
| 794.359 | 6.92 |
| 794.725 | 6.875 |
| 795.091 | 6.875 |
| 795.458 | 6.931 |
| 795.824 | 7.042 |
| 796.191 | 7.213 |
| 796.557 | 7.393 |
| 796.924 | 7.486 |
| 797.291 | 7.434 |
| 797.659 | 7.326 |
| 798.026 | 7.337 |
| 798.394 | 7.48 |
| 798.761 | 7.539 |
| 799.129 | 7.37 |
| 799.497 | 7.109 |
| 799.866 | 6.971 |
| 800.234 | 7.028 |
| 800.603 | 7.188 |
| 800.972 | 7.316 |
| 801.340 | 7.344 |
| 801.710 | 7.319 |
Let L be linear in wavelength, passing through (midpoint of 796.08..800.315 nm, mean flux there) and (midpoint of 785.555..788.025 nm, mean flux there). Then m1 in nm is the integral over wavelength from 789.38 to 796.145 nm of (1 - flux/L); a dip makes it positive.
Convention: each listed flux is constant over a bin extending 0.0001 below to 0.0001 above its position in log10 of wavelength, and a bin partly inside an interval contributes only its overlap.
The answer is 0.20 nm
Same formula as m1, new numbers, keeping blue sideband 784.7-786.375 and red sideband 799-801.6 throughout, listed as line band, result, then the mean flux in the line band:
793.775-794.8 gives 0.06 nm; 6.94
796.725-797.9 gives -0.02 nm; 7.41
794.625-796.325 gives 0.08 nm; 6.98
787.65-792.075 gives 0.01 nm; 7.51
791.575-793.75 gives 0.00 nm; 7.42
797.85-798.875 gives -0.03 nm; 7.45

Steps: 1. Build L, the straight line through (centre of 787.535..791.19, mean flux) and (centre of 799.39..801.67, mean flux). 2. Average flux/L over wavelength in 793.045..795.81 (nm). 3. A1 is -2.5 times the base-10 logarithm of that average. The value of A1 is 0.053 mag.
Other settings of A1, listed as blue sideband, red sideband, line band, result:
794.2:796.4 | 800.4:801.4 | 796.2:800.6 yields -0.02 mag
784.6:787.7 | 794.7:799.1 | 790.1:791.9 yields 0.01 mag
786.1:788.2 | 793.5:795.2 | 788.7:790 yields -0.02 mag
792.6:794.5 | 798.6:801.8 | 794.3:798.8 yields 0.00 mag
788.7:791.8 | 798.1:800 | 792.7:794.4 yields 0.04 mag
